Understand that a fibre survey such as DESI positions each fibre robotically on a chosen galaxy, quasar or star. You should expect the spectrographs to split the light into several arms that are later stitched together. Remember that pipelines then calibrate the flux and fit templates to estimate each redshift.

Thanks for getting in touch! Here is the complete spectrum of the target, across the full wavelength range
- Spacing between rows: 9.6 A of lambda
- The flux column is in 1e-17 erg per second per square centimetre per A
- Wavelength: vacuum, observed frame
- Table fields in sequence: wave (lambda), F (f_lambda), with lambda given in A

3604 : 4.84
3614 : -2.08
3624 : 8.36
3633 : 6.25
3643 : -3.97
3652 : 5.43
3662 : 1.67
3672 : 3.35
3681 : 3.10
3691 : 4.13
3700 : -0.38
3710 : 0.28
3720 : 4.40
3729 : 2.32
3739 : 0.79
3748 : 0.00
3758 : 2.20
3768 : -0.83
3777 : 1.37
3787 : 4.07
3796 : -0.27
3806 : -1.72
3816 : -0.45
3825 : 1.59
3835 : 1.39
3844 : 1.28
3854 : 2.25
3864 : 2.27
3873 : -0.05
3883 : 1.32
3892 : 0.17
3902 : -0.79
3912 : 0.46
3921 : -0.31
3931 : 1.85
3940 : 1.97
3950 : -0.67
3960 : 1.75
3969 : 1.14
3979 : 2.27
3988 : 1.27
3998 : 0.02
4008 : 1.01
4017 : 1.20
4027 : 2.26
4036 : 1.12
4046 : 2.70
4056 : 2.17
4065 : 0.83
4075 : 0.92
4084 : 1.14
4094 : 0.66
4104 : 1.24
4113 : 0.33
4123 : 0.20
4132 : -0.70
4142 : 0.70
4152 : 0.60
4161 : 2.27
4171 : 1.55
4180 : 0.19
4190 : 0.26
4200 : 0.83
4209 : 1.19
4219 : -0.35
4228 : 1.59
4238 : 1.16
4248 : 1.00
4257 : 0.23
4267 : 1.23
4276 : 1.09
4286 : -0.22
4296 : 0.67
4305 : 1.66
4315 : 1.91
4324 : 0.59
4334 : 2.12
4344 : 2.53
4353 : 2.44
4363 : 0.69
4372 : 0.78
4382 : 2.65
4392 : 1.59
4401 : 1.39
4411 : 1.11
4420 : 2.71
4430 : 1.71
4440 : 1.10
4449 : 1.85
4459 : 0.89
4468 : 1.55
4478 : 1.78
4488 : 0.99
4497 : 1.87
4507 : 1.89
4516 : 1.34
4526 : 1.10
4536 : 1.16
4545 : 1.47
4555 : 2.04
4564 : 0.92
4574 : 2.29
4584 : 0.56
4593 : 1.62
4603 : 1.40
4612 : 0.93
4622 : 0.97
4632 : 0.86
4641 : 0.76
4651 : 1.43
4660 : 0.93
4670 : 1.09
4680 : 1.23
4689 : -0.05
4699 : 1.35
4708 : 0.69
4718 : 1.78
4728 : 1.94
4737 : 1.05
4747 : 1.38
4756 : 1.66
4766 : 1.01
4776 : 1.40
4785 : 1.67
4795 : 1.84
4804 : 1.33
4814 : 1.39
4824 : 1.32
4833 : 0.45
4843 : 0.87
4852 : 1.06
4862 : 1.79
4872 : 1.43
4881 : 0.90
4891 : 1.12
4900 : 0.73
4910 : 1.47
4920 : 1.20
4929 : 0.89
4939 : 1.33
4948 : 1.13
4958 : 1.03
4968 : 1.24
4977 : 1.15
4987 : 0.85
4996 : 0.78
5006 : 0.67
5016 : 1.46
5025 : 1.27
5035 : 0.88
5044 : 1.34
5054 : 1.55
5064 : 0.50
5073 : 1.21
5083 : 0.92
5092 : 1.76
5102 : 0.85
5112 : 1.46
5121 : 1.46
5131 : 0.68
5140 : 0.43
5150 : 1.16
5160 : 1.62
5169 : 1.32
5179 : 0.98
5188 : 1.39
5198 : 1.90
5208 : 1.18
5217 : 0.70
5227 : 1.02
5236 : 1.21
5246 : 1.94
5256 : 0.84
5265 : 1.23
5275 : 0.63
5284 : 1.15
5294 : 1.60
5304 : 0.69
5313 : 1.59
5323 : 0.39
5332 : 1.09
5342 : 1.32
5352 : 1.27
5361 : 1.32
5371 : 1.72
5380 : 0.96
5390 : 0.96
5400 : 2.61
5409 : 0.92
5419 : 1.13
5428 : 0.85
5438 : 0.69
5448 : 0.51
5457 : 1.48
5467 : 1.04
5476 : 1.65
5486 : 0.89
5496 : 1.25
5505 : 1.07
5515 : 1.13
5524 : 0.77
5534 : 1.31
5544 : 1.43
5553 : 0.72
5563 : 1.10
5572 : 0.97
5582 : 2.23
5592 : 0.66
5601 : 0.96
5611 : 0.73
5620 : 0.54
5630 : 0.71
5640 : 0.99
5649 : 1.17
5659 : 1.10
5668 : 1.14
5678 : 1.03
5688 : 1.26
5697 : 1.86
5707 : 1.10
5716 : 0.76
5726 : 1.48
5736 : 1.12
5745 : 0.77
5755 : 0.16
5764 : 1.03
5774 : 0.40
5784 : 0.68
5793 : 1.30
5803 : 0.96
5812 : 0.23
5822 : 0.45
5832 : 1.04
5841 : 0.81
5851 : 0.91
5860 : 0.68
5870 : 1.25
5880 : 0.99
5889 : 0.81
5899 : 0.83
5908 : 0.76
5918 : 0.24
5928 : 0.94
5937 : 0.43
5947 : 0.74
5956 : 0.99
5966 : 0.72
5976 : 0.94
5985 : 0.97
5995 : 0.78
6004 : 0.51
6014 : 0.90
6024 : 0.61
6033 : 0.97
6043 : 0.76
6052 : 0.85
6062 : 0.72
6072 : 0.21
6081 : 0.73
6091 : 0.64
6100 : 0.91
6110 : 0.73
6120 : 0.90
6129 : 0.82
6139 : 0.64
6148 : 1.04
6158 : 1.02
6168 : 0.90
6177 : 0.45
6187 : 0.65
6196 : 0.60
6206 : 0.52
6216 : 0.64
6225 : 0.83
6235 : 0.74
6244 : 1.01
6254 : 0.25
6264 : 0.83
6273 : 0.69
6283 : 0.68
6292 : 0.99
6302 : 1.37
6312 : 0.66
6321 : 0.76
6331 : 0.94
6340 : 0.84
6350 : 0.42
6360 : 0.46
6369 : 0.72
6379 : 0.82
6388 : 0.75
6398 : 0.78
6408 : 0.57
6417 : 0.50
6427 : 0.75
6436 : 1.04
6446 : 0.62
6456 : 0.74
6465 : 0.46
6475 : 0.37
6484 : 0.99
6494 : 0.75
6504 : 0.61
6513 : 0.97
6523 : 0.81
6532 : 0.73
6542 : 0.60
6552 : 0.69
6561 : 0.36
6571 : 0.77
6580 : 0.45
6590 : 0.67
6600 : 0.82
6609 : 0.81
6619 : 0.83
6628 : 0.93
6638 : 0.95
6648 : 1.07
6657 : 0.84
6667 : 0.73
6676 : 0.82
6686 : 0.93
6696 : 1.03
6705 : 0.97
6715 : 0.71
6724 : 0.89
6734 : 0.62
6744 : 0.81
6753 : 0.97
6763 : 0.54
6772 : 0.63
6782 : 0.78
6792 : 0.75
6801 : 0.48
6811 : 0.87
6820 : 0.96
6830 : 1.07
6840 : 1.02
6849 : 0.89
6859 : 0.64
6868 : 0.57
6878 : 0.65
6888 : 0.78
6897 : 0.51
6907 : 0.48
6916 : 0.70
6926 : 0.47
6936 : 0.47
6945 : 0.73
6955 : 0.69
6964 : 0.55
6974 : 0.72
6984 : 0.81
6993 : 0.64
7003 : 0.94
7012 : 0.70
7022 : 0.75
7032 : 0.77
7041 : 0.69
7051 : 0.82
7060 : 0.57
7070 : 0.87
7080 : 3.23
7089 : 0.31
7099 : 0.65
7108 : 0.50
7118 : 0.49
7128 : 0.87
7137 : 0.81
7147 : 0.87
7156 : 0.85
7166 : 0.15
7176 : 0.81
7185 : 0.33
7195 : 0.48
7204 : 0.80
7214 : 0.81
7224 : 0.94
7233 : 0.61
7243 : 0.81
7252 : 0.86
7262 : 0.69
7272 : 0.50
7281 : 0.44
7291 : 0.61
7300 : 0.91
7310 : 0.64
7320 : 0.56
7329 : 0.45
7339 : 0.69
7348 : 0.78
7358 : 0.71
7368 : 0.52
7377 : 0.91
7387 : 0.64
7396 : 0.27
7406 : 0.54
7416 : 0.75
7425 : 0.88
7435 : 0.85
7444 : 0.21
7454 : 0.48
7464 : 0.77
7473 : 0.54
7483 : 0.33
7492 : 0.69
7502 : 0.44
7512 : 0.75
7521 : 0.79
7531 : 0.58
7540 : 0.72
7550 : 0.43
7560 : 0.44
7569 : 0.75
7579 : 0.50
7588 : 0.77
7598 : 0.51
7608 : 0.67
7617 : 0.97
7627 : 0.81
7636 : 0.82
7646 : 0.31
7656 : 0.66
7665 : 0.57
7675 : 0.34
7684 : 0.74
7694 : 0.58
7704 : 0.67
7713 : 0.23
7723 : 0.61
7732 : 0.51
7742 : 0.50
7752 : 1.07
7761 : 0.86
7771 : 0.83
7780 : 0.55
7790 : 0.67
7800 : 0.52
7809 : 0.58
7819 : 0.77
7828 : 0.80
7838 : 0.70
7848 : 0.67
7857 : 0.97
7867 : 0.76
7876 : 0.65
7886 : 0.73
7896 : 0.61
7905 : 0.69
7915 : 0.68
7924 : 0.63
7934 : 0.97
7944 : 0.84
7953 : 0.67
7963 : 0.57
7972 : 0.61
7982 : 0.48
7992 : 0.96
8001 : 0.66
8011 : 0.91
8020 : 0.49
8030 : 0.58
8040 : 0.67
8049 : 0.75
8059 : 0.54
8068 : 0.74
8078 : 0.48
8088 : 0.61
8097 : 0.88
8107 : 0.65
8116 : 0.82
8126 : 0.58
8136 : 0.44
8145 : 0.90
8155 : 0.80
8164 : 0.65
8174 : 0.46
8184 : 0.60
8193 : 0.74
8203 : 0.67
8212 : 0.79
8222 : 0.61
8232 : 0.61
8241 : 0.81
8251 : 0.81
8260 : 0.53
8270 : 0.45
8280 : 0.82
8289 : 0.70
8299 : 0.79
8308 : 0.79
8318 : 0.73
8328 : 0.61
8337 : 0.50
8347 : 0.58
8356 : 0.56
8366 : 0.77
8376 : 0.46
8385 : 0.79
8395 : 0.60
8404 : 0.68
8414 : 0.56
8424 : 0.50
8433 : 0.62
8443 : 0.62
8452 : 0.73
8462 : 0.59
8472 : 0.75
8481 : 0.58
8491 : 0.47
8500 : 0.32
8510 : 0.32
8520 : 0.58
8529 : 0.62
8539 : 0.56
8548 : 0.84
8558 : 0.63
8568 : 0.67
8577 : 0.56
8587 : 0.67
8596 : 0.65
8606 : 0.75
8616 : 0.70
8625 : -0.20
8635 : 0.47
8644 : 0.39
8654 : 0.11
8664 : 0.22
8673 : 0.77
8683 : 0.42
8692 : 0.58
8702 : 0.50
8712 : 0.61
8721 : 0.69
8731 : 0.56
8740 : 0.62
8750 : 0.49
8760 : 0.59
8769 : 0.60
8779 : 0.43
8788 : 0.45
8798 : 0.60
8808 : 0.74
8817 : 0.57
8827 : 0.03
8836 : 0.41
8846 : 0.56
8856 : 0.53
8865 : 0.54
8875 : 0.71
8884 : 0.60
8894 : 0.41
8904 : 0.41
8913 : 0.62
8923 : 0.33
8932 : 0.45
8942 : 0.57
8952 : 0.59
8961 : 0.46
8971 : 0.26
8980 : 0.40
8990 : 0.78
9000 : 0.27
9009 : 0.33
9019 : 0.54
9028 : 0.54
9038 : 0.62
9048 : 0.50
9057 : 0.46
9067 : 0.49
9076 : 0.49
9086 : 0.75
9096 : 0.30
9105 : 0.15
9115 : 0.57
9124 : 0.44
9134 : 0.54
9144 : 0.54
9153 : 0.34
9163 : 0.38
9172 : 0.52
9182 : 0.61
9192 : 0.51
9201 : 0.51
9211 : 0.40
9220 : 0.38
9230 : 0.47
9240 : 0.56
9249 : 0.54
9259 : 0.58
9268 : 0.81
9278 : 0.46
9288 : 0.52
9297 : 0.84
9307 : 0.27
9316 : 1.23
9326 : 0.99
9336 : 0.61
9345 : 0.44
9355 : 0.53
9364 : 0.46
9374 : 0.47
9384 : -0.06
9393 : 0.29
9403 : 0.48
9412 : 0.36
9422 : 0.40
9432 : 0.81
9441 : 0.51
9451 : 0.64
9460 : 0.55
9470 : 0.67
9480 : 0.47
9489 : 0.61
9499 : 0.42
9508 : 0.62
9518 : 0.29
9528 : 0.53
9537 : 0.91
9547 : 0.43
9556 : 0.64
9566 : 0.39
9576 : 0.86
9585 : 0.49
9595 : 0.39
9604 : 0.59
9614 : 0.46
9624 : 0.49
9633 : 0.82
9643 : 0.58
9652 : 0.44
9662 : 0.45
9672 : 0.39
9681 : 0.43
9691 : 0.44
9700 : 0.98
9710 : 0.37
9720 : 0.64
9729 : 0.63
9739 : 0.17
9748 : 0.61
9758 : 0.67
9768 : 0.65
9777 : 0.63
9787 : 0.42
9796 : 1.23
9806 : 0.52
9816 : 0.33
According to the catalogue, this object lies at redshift 0.079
